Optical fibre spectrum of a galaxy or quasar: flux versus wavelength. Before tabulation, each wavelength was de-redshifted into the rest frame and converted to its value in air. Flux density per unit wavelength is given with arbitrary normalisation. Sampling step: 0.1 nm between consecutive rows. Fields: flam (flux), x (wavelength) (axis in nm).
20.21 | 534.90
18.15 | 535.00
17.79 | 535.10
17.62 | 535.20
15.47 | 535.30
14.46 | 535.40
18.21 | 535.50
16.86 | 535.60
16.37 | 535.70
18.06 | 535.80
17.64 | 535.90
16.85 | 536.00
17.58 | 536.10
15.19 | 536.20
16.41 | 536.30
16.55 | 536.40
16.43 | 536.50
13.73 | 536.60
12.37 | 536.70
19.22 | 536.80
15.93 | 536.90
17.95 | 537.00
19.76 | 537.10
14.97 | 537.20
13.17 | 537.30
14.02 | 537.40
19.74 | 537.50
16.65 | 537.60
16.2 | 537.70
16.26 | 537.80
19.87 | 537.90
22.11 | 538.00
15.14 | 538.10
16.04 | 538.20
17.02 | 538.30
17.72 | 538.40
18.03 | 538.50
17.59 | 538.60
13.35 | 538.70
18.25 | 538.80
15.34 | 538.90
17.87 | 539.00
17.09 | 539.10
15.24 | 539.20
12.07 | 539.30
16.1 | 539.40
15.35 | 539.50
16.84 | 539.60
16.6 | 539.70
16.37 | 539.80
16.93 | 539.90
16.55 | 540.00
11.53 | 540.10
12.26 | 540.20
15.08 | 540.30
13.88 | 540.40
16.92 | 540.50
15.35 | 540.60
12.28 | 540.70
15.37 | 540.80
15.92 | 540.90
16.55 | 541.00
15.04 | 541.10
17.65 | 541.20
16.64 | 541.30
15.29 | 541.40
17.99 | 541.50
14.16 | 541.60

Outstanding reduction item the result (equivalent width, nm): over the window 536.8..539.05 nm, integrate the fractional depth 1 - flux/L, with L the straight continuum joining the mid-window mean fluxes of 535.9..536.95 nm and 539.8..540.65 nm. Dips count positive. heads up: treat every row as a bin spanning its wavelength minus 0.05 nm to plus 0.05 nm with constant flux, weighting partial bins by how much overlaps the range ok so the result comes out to -0.20 nm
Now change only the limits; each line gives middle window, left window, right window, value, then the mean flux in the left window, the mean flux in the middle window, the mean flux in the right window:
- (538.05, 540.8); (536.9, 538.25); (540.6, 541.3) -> 0.10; 17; 15.7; 15.5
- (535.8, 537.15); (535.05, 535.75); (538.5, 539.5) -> -0.01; 16.7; 16.6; 16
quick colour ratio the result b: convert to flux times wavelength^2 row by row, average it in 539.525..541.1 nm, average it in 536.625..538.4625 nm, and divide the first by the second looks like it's 0.91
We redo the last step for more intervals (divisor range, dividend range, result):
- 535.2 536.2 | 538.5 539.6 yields 0.96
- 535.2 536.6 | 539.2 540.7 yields 0.92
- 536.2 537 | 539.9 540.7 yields 0.93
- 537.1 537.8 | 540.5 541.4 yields 0.98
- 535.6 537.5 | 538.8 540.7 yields 0.95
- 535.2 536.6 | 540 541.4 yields 0.92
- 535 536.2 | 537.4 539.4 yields 1.00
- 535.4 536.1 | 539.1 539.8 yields 0.92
